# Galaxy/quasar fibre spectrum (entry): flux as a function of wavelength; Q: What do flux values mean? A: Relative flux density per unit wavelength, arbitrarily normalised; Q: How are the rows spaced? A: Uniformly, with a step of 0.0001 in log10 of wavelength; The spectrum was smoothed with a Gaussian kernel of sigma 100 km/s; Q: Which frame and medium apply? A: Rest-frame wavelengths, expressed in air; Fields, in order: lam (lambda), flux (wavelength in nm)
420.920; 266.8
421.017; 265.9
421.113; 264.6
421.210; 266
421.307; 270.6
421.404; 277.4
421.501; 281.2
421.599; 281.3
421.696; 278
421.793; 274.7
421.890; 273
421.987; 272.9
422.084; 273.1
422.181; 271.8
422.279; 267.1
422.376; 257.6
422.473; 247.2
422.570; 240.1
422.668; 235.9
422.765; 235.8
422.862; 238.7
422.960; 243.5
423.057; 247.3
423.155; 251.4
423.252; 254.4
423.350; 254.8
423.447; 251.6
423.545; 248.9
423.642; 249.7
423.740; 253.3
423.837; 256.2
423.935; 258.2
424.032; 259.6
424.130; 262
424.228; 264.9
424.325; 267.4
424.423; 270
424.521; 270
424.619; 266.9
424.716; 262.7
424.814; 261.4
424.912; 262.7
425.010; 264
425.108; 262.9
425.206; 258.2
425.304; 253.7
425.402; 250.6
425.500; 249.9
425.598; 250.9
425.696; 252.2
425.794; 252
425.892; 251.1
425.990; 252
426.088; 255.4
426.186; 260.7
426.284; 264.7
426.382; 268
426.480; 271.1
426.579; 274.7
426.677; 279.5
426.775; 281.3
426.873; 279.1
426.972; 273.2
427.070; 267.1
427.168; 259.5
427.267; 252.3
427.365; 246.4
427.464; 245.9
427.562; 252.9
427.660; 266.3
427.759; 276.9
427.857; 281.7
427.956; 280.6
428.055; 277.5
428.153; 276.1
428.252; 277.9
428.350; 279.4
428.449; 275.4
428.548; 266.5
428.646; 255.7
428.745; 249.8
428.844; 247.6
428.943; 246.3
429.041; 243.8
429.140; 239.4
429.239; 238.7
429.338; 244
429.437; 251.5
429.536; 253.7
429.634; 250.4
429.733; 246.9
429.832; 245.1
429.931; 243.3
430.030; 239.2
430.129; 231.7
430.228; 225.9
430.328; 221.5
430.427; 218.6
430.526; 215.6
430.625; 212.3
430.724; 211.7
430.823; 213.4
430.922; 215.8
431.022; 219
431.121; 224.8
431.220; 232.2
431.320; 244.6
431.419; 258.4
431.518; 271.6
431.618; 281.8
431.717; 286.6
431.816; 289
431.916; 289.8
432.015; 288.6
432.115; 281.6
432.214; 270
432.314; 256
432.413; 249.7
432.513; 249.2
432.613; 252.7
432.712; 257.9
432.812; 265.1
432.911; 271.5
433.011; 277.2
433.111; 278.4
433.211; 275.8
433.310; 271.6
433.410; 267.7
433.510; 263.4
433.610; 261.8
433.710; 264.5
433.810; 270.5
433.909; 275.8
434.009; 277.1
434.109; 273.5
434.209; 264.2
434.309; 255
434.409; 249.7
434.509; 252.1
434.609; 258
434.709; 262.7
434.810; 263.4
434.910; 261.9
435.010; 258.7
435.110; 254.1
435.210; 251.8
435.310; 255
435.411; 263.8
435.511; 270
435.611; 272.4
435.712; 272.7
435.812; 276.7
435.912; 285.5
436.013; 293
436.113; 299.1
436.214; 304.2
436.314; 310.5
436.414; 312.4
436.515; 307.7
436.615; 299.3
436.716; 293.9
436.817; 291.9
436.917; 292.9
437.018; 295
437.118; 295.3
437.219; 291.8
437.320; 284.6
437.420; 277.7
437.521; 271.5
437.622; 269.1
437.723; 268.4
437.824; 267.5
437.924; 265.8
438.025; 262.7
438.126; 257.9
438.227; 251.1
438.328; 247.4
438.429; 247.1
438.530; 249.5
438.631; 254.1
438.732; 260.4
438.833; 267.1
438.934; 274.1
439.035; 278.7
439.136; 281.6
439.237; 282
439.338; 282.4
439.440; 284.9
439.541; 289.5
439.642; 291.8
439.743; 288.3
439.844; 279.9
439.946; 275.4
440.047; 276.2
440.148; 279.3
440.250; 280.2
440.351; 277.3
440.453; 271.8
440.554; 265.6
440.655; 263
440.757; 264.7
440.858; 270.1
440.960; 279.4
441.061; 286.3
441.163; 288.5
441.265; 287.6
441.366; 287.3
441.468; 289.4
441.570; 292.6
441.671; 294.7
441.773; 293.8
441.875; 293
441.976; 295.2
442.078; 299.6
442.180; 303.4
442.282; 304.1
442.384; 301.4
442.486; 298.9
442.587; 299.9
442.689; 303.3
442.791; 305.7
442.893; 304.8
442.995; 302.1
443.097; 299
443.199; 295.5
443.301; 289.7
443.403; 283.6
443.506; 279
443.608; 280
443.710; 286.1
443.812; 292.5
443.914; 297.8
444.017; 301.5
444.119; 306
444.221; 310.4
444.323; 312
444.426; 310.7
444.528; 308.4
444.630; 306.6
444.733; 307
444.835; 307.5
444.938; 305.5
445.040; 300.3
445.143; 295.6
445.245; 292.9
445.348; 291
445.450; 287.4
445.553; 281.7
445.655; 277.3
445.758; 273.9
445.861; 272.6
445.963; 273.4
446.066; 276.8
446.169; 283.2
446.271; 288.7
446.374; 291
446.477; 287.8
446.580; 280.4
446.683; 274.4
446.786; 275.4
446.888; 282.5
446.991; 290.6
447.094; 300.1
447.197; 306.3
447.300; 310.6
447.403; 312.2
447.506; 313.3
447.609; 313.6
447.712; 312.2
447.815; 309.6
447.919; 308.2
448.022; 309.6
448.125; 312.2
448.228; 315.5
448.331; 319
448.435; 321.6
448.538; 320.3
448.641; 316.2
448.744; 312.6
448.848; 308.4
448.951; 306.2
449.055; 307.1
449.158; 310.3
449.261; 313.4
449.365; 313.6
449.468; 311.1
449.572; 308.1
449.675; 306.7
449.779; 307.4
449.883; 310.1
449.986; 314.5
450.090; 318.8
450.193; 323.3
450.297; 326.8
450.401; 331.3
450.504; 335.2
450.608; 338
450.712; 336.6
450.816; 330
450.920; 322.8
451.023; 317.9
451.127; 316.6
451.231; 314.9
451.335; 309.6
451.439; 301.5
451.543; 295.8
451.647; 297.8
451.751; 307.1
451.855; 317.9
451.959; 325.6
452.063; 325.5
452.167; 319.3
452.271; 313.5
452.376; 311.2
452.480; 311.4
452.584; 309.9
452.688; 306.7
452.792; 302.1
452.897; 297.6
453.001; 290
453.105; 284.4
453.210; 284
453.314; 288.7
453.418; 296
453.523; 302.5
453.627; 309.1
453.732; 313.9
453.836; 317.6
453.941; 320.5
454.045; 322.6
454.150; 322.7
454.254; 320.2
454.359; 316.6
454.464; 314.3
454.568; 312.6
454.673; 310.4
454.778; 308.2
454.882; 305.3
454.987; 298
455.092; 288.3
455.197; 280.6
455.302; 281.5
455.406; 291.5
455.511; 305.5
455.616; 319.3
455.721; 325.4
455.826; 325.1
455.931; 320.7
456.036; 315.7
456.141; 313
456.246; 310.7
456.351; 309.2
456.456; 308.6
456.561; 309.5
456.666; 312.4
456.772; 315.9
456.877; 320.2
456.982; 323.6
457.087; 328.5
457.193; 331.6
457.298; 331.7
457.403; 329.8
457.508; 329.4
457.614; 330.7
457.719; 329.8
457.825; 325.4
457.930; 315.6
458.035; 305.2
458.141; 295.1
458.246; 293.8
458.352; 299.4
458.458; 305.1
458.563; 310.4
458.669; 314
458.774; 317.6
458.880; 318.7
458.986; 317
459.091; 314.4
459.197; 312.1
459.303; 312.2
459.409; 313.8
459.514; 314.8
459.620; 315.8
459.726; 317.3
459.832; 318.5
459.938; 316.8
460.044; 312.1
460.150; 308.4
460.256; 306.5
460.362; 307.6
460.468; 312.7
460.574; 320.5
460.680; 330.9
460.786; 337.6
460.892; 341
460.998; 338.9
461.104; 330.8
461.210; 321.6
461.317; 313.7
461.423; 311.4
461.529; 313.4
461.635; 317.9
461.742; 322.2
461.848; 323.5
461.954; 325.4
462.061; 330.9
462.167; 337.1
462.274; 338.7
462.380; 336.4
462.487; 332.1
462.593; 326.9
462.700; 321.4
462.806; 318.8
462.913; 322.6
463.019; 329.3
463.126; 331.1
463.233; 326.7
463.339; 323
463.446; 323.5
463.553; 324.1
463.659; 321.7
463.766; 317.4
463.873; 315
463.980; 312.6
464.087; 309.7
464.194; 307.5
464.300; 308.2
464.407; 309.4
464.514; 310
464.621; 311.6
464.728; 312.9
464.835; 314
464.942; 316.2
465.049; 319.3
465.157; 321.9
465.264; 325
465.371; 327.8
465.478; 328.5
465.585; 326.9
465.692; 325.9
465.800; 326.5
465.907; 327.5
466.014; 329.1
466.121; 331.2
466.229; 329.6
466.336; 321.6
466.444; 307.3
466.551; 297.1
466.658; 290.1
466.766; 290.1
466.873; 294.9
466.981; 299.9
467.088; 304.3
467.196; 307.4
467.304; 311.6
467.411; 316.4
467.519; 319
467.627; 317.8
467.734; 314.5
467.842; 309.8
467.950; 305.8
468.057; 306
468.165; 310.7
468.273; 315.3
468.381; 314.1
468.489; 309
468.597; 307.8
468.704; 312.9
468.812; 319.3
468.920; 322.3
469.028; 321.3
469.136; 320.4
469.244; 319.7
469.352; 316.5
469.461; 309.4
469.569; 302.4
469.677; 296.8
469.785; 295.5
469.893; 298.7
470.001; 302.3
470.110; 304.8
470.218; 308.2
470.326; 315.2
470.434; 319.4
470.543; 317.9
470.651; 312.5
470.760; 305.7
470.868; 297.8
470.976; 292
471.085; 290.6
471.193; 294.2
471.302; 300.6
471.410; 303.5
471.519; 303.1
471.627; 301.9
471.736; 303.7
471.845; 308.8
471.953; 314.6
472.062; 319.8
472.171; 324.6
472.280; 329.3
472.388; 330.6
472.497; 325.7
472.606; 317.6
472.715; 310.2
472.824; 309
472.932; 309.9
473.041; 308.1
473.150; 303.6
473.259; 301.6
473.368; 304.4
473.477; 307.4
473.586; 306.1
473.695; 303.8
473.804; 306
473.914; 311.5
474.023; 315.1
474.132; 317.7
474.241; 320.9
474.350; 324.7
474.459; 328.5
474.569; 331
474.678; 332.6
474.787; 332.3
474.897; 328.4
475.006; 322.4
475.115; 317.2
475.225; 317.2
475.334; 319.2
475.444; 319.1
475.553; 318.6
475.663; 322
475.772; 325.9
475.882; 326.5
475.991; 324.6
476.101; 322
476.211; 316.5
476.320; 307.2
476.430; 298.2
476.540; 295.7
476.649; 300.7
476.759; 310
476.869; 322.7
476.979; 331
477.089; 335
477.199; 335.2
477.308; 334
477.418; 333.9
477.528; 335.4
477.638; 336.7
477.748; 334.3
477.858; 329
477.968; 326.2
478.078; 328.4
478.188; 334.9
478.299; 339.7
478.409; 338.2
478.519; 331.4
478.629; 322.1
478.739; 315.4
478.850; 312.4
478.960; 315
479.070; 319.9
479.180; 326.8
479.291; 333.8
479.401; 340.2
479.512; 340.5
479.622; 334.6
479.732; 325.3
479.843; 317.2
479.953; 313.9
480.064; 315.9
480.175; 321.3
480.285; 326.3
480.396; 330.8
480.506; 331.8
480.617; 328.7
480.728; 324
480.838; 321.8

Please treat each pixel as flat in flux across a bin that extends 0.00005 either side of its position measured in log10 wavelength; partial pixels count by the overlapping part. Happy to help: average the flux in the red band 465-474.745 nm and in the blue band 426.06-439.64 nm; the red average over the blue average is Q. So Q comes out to 1.18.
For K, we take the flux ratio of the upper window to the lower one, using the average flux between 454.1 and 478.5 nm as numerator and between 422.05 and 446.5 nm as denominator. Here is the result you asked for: 1.2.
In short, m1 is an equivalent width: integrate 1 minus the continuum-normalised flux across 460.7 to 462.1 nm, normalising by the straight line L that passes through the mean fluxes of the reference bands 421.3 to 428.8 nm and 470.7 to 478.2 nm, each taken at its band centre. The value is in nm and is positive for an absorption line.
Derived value -0.11 nm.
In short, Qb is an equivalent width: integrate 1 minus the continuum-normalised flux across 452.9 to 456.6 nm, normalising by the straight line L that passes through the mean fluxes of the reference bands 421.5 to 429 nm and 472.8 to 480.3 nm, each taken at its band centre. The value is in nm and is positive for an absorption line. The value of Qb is -0.136 nm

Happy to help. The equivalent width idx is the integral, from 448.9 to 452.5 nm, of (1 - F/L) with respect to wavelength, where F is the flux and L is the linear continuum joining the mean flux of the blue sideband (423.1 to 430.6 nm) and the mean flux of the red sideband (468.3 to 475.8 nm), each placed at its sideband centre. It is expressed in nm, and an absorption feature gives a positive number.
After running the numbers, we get -0.373 nm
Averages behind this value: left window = 257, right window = 313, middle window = 316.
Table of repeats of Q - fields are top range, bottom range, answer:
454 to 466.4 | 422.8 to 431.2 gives 1.25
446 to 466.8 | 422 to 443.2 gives 1.18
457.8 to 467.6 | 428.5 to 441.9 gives 1.19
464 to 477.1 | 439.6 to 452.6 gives 1.04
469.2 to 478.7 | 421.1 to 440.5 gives 1.20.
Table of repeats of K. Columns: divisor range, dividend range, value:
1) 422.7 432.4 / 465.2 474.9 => 1.22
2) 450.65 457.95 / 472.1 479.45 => 1.03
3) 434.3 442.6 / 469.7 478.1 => 1.13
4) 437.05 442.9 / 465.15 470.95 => 1.12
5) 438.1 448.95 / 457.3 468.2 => 1.09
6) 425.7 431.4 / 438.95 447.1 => 1.15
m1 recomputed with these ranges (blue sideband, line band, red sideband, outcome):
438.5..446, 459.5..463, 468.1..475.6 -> -0.22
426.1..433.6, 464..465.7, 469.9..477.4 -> -0.08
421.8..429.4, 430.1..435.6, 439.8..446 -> 0.33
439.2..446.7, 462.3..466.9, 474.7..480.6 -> -0.11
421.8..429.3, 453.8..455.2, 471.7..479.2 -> -0.08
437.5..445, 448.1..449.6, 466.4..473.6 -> -0.11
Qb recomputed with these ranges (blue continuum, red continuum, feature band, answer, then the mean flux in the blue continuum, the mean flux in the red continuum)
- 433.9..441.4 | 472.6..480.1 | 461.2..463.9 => -0.17 nm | 275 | 321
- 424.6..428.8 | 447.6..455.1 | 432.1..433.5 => 0.05 nm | 264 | 312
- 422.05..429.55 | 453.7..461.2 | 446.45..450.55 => -0.13 nm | 259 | 315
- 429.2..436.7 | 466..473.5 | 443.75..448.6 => -0.35 nm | 261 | 310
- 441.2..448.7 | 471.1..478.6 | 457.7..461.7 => -0.10 nm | 297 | 319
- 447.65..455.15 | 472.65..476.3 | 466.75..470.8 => 0.07 nm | 312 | 317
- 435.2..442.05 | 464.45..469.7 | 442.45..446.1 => -0.11 nm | 279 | 314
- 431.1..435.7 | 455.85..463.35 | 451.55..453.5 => 0.00 nm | 265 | 320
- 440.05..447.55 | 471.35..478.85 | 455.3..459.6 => -0.16 nm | 291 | 319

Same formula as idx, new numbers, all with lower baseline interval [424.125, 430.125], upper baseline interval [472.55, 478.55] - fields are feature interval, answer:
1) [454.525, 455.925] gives -0.05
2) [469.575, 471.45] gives 0.06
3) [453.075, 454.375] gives -0.06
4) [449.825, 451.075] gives -0.16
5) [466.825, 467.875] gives 0.00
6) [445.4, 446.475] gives 0.01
